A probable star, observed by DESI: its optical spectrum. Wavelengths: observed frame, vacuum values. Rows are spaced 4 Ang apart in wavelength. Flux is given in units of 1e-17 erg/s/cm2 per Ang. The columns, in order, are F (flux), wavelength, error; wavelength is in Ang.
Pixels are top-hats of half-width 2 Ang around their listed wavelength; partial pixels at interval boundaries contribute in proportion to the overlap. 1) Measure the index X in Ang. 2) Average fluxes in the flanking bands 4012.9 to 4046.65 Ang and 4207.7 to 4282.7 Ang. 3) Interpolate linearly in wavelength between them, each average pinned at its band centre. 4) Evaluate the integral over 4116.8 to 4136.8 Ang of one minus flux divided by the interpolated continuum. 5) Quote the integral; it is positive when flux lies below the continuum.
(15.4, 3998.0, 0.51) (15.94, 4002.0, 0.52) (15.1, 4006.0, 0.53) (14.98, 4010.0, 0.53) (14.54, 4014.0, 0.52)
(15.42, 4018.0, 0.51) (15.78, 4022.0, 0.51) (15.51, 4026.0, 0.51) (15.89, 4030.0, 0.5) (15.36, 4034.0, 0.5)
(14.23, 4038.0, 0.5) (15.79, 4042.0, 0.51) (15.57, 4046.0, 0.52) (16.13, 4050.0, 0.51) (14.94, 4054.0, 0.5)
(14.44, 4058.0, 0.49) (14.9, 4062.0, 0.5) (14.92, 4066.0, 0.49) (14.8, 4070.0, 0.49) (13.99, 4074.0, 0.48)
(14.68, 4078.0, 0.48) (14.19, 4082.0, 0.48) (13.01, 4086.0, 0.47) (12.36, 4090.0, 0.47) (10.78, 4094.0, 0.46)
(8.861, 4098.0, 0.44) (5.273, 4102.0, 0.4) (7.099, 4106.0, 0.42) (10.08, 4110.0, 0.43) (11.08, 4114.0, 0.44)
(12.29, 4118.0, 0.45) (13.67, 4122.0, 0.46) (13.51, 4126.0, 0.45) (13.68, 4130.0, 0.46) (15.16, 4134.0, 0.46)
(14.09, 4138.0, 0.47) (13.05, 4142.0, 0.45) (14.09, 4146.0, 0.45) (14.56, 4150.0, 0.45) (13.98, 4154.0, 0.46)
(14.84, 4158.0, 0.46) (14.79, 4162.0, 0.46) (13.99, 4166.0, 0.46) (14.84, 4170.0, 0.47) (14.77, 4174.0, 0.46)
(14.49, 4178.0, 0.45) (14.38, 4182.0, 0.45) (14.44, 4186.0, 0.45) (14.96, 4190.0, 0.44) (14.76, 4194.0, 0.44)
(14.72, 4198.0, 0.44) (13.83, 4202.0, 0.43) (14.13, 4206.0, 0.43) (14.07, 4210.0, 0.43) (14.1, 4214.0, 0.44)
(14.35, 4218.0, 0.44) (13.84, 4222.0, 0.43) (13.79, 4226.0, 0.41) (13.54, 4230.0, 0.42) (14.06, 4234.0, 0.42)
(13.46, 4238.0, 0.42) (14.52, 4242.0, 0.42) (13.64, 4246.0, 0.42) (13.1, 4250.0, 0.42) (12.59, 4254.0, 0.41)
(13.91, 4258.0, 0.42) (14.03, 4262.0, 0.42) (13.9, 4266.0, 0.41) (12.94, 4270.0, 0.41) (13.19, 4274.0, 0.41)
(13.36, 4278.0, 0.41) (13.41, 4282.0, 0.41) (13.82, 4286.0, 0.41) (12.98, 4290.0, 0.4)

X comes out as 1.2 Ang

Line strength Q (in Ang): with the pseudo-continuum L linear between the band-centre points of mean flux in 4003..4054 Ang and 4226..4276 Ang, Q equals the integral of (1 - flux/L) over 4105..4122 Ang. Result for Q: 4.56 Ang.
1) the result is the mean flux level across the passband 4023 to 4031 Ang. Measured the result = 15.7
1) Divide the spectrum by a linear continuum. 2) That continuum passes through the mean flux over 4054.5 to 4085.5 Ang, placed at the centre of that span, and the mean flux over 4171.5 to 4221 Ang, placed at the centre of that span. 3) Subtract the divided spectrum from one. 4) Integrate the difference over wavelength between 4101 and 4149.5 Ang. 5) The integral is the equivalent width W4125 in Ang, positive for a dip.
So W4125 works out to 7.8 Ang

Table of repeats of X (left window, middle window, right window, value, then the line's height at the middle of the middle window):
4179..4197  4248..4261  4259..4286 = 0.5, 13.8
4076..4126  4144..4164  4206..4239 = -3.3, 12.4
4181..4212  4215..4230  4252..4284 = 0.1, 14.1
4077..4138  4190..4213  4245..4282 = -2.9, 12.7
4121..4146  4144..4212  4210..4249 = -2.7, 13.9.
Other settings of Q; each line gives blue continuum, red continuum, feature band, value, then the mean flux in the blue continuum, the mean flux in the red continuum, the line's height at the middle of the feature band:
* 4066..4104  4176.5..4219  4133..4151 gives -1.14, 12.1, 14.4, 13.3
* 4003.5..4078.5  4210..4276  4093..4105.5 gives 5.74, 15.1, 13.7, 14.7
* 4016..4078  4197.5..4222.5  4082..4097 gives 2.79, 15.2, 14.1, 14.9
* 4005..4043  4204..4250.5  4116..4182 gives 1.37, 15.3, 13.9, 14.4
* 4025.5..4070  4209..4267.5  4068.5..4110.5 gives 9.97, 15.2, 13.8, 14.9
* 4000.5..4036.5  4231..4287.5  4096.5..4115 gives 8.02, 15.4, 13.6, 14.7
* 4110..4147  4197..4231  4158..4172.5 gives -1.10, 13.2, 14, 13.6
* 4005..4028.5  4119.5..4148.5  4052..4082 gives 0.04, 15.2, 13.9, 14.7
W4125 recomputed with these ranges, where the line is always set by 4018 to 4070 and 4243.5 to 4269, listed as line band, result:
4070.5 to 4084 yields 0.6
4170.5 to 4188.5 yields -0.5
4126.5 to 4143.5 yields 0.6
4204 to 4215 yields -0.2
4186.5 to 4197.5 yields -0.6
